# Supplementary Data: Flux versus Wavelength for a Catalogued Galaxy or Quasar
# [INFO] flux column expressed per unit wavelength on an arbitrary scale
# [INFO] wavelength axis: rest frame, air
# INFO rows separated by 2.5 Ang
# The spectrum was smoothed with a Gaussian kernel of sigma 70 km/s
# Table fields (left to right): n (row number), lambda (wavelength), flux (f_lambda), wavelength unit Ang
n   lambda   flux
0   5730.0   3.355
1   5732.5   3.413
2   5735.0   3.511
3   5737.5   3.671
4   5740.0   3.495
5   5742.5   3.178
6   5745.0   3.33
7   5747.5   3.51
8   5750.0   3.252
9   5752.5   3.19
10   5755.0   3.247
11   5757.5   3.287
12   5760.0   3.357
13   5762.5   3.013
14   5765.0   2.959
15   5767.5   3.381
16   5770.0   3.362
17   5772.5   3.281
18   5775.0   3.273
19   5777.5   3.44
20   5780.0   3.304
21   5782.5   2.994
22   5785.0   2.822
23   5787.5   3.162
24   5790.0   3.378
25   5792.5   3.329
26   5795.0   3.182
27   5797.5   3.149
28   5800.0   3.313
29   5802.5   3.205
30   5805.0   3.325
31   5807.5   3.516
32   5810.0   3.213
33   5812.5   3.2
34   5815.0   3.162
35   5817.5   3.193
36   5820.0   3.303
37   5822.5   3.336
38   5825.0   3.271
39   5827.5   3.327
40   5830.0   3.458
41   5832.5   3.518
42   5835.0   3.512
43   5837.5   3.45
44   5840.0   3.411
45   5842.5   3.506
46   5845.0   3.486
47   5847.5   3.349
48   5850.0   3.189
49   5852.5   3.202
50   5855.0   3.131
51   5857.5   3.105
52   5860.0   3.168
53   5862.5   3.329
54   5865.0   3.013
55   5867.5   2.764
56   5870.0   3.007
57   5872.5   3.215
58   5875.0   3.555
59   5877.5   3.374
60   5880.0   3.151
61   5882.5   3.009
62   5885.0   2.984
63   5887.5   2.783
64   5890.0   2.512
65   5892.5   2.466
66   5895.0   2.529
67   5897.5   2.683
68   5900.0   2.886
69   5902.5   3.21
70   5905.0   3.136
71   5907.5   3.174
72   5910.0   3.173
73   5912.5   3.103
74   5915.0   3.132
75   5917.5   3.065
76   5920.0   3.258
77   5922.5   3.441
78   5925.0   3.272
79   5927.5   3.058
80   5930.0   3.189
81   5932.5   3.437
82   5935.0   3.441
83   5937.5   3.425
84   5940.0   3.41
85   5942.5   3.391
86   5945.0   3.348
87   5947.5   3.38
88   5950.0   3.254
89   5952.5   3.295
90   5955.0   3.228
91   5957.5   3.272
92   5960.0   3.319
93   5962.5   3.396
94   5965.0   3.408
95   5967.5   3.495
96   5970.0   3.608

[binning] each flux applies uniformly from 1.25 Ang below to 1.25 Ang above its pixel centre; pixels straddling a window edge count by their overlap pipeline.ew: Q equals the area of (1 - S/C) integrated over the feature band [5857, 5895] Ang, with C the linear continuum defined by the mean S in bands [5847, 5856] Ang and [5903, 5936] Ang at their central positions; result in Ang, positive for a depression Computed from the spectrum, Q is 2.4 Ang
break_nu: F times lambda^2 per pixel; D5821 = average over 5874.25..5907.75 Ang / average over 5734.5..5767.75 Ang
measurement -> 0.93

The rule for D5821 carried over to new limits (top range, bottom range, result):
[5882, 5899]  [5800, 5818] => 0.85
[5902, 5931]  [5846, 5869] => 1.03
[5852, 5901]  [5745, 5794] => 0.96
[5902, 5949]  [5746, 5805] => 1.06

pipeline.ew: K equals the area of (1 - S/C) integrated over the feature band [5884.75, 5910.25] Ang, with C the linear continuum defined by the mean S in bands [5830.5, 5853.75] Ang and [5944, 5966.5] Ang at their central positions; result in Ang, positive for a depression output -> 3.90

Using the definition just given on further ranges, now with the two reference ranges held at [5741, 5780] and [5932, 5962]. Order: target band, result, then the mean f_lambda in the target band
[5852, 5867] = 0.8 Ang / 3.14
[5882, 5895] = 2.4 Ang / 2.71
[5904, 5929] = 1.2 Ang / 3.18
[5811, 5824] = 0.2 Ang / 3.24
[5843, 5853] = -0.1 Ang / 3.33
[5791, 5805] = 0.2 Ang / 3.25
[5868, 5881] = 0.3 Ang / 3.23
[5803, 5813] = -0.1 Ang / 3.31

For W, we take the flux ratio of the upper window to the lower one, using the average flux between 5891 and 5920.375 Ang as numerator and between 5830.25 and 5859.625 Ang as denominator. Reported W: 0.89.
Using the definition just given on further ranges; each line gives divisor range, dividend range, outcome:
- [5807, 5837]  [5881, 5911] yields 0.86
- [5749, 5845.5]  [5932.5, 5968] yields 1.02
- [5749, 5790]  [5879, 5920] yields 0.92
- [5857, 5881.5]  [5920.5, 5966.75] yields 1.05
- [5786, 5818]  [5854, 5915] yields 0.93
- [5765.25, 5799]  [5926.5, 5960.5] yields 1.03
